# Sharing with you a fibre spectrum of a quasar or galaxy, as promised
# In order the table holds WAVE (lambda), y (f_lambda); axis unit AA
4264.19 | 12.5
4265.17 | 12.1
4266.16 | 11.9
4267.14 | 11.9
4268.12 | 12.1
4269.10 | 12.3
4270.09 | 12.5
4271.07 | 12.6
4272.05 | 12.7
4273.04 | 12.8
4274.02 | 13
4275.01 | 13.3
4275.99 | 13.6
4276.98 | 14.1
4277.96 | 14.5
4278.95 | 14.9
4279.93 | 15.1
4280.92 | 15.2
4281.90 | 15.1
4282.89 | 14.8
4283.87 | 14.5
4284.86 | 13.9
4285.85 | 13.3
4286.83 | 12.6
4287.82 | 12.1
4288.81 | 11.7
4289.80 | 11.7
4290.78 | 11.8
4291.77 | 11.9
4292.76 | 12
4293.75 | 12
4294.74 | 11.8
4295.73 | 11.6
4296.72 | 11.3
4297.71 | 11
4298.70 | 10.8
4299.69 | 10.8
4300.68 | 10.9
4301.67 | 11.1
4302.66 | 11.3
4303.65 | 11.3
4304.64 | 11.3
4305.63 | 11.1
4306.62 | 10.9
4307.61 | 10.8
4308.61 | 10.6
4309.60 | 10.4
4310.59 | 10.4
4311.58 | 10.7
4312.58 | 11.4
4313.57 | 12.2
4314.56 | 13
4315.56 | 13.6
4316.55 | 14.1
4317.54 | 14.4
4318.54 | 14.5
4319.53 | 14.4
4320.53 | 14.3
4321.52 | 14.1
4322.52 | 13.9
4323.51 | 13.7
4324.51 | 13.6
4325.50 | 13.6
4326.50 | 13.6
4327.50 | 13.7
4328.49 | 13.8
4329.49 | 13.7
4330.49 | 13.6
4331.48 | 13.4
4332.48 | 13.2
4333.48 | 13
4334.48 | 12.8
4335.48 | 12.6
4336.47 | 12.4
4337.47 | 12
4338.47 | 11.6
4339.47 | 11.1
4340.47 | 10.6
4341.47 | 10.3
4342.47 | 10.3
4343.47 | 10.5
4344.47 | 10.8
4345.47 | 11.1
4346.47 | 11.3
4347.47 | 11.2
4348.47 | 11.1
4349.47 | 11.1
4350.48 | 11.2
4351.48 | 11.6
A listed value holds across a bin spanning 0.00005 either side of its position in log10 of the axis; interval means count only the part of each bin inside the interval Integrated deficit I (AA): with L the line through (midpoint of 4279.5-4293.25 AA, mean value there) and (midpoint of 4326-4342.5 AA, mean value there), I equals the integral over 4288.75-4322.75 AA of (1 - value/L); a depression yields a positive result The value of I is 2.57 AA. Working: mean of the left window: 13.3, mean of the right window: 12.5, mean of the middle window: 12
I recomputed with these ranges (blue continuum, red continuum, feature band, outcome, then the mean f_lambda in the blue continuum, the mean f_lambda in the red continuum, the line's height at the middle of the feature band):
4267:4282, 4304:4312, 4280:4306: -0.46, 13.5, 10.8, 12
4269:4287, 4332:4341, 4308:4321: 0.14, 13.8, 12.1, 12.8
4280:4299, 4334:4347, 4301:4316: 1.03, 12.7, 11.3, 12.2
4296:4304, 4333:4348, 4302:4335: -4.36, 11.1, 11.4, 11.2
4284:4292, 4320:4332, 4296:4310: 2.15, 12.5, 13.7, 13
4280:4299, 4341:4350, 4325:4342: -2.10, 12.7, 10.9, 11.2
